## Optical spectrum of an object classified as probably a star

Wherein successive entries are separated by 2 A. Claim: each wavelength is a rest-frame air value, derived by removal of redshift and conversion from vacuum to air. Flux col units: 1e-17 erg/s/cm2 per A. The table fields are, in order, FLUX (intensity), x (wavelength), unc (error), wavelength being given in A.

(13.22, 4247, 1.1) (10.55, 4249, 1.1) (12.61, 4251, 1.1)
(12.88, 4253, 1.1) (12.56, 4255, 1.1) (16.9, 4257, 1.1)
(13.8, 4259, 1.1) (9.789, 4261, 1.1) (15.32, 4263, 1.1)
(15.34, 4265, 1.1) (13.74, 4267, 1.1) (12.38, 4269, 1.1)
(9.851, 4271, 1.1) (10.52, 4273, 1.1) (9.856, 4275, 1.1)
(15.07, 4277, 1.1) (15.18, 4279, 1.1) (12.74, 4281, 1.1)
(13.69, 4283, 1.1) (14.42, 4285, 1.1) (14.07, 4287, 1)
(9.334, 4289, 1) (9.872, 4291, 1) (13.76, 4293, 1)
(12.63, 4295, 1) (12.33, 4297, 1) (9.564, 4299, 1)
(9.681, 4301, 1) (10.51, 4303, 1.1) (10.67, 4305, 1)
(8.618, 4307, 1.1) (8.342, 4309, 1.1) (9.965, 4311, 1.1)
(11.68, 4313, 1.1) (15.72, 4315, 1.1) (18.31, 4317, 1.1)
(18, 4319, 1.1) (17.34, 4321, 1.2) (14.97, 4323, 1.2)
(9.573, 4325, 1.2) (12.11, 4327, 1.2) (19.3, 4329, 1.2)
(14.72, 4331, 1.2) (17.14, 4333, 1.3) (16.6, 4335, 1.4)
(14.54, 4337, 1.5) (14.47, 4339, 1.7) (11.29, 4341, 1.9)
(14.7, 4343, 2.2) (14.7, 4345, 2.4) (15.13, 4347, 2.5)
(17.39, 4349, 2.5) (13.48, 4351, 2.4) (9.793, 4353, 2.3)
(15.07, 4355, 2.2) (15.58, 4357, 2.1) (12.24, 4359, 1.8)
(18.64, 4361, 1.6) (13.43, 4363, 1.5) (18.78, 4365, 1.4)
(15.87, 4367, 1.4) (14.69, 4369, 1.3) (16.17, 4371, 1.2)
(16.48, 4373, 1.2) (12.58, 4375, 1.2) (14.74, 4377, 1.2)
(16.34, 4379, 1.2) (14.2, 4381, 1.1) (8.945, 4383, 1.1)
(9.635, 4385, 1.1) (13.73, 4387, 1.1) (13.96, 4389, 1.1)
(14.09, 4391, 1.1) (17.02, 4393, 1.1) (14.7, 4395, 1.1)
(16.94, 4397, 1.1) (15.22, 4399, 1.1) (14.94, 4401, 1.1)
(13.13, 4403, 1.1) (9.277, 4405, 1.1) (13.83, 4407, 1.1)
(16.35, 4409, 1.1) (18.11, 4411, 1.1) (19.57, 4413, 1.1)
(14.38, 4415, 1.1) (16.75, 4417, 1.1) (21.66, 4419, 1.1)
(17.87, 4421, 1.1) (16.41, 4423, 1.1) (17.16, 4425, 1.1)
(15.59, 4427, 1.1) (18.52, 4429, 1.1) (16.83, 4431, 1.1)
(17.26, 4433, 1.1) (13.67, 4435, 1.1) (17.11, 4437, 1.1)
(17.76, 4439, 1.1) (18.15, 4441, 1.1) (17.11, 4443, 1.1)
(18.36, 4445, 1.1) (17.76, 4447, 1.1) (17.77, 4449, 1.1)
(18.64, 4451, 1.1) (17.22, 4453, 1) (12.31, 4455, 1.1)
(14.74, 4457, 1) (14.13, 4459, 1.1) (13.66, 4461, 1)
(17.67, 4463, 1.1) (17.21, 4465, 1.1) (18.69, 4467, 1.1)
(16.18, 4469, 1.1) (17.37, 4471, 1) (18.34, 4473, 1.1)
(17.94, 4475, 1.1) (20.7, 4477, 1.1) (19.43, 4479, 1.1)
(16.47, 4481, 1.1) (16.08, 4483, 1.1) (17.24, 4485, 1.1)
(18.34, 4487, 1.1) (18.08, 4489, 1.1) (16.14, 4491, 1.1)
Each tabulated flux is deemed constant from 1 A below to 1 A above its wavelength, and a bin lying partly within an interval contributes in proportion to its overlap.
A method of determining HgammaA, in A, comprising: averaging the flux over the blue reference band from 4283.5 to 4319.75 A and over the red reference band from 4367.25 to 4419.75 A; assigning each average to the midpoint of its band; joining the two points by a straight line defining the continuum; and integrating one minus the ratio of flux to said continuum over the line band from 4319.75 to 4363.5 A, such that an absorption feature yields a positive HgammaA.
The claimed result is -4.6 A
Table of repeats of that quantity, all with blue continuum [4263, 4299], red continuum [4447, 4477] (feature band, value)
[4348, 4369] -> -0.90 A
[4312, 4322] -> -2.05 A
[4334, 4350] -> -0.96 A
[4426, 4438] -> -0.33 A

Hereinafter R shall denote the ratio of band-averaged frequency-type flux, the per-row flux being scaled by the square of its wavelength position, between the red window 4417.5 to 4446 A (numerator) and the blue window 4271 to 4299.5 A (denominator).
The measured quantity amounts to 1.5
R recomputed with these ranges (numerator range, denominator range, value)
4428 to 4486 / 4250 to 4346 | 1.39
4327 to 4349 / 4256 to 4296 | 1.21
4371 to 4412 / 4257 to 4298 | 1.18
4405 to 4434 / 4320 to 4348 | 1.19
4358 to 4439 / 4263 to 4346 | 1.23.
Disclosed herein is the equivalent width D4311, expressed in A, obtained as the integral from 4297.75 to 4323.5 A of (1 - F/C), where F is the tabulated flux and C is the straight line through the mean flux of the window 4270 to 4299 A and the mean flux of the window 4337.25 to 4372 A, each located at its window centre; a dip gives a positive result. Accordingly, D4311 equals 1.5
